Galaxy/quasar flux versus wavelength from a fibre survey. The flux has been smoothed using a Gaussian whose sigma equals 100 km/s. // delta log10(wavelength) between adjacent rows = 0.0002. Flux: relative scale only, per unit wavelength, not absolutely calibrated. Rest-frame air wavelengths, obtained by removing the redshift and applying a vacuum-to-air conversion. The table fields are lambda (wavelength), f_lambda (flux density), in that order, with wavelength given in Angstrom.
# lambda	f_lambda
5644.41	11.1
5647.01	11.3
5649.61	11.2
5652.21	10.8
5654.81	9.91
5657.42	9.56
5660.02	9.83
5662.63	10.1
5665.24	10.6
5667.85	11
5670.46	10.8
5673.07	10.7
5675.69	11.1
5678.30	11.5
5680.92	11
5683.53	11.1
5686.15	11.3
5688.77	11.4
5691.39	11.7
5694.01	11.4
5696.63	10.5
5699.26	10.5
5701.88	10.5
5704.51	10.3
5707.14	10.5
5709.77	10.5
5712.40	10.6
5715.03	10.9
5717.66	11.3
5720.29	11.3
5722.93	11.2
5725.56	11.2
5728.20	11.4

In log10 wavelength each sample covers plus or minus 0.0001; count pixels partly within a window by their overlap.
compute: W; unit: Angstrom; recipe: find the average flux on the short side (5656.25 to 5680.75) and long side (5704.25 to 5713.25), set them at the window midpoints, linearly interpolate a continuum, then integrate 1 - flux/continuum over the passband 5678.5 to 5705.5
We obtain -1.2 Angstrom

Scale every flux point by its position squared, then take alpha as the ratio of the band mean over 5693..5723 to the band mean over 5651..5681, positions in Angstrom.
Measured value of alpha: 1.04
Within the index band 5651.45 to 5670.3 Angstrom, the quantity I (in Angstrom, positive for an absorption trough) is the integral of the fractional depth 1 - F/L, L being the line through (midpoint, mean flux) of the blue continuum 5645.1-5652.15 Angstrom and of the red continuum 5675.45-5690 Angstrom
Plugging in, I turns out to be 1.5 Angstrom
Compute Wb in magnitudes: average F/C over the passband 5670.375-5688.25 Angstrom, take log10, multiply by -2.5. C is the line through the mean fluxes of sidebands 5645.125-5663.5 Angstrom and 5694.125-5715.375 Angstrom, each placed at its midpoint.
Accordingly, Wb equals -0.06 mag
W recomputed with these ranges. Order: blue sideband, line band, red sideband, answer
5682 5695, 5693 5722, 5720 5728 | 1.4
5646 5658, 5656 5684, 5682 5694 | 0.9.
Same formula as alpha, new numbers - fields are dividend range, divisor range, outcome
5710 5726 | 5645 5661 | 1.08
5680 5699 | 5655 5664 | 1.15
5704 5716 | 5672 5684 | 0.96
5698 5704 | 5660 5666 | 1.04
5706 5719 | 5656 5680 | 1.03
